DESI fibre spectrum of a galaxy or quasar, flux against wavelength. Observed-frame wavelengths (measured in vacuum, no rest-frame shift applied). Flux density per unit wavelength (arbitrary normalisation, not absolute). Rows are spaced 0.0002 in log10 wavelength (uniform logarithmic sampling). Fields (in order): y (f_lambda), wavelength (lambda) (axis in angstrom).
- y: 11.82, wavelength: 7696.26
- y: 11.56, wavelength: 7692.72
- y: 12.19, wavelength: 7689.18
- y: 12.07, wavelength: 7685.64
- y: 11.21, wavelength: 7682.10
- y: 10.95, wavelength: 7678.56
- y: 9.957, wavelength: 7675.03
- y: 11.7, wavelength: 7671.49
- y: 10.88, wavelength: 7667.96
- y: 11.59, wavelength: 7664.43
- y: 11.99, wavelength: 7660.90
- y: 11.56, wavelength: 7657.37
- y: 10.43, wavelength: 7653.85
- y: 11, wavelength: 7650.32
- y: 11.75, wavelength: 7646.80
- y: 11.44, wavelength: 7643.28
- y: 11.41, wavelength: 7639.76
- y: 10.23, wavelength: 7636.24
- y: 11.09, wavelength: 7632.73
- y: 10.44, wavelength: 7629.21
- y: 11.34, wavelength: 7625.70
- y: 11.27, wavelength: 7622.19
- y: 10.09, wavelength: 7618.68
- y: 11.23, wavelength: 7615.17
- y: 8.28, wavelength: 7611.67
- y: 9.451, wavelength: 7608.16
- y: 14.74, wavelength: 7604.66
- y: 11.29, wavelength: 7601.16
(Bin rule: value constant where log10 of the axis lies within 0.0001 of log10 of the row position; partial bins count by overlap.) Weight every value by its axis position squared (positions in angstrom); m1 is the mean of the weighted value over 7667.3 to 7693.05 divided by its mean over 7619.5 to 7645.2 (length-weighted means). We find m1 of 1.04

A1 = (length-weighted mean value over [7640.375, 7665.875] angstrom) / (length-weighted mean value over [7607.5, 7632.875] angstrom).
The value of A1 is 1.1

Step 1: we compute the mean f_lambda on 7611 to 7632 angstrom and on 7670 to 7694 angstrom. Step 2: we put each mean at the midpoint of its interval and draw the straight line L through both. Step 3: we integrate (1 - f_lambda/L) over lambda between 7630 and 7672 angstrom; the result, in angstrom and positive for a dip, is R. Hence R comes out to -0.98 angstrom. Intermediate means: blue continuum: 10.6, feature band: 11.2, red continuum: 11.4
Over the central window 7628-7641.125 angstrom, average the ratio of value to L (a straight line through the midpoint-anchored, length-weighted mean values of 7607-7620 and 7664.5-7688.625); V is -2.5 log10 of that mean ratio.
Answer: -0.06 mag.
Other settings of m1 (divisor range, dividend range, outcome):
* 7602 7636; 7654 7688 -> 1.05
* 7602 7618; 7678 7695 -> 1.09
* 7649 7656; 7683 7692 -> 1.12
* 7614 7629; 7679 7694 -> 1.09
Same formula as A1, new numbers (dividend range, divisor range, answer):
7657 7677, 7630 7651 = 1.01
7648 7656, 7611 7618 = 1.08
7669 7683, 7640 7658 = 0.97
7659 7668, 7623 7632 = 1.06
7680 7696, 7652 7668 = 1.04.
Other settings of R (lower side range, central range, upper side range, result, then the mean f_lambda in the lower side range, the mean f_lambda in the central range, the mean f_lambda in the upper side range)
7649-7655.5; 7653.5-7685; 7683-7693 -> 0.2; 10.7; 11.2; 11.9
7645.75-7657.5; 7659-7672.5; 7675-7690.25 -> -0.4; 11.1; 11.5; 11.4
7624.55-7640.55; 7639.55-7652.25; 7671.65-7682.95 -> -0.6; 10.9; 11.4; 10.8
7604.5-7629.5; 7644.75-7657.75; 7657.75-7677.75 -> -0.1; 10.6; 11.2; 11.2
